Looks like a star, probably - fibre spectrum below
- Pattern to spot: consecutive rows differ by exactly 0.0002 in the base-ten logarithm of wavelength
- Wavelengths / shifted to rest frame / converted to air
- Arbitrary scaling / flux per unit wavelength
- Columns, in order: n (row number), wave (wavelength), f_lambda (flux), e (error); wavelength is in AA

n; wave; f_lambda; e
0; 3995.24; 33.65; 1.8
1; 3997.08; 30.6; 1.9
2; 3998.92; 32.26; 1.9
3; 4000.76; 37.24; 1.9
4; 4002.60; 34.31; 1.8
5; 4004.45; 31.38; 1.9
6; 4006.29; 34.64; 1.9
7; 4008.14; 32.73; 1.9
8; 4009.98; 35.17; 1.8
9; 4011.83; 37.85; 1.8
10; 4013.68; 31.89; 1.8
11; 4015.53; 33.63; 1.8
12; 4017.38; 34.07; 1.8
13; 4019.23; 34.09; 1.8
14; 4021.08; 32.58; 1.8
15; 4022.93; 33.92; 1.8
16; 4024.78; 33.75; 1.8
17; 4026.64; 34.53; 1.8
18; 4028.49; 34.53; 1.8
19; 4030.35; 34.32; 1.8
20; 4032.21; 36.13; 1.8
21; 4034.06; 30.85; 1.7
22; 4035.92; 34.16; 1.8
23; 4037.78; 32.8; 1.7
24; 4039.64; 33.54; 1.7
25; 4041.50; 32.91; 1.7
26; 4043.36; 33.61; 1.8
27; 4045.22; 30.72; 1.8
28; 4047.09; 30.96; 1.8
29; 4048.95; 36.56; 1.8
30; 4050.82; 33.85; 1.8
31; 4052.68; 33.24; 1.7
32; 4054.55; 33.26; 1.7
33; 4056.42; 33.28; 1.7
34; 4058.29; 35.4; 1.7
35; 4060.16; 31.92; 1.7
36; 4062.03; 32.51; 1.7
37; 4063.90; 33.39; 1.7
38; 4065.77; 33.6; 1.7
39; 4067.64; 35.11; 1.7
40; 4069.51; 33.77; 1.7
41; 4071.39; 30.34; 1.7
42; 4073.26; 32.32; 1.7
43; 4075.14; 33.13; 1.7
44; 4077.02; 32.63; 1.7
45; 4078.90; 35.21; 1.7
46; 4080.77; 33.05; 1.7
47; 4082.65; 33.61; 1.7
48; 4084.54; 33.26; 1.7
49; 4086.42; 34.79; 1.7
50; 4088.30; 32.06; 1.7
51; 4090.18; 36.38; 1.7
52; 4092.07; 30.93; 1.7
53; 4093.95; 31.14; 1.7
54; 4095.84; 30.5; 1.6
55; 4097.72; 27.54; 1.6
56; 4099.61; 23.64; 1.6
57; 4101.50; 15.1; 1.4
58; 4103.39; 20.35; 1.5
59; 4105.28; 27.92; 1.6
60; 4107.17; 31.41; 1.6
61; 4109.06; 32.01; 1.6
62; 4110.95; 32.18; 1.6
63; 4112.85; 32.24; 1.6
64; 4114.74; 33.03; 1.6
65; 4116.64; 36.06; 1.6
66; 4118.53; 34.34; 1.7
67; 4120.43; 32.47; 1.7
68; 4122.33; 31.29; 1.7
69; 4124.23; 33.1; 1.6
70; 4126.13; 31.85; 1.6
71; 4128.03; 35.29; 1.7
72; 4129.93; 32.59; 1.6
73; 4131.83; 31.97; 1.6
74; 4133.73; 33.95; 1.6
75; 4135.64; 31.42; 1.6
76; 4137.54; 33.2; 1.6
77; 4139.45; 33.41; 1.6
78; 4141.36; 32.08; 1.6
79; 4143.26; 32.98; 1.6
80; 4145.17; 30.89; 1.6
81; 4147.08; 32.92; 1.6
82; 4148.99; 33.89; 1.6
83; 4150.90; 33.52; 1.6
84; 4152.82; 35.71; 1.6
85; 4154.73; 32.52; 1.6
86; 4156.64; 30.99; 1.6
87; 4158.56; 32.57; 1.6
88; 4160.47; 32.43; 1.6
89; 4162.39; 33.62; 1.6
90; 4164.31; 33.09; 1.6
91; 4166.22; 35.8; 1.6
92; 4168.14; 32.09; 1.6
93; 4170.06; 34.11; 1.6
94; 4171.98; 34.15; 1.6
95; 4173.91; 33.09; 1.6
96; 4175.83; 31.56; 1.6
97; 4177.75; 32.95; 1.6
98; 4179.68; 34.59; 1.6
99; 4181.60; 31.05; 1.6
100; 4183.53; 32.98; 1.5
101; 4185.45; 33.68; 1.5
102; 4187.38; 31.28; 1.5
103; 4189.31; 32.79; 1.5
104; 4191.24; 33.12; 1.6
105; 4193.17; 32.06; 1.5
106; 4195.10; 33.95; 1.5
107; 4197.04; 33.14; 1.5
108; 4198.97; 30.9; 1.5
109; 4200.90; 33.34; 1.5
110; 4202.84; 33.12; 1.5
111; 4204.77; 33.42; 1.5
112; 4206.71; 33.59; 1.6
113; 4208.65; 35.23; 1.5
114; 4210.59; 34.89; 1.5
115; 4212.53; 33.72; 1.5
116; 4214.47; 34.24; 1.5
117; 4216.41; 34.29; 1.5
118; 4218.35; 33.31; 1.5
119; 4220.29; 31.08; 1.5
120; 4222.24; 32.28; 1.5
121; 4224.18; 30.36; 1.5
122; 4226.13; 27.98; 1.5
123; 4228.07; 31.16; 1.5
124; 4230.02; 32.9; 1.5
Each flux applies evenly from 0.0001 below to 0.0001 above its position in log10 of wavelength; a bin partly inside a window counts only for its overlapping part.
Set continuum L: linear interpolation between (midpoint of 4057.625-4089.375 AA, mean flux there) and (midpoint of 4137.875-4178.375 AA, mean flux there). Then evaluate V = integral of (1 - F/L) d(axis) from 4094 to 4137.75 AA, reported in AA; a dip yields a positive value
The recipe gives 3.5 AA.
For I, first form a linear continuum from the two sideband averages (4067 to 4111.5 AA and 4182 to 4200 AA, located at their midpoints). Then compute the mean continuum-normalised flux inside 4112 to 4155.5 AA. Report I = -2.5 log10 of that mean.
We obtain -0.05 mag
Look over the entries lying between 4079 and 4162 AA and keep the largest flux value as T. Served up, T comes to 36.38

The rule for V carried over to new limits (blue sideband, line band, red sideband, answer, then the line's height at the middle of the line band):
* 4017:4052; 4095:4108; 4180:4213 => 3.2 AA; 33.4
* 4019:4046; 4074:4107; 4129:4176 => 3.1 AA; 33.3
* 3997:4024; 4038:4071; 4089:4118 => -1.6 AA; 31.8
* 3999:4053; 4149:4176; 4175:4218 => 0.0 AA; 33.3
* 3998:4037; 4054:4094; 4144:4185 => 0.4 AA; 33.6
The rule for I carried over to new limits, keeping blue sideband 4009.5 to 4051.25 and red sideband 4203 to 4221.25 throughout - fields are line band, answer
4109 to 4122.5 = 0.020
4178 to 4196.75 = 0.029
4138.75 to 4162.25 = 0.029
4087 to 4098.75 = 0.075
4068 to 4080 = 0.023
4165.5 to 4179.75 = 0.010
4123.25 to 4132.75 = 0.025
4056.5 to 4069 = 0.003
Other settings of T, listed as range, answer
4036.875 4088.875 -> 36.56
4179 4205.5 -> 34.59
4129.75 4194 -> 35.8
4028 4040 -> 36.13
